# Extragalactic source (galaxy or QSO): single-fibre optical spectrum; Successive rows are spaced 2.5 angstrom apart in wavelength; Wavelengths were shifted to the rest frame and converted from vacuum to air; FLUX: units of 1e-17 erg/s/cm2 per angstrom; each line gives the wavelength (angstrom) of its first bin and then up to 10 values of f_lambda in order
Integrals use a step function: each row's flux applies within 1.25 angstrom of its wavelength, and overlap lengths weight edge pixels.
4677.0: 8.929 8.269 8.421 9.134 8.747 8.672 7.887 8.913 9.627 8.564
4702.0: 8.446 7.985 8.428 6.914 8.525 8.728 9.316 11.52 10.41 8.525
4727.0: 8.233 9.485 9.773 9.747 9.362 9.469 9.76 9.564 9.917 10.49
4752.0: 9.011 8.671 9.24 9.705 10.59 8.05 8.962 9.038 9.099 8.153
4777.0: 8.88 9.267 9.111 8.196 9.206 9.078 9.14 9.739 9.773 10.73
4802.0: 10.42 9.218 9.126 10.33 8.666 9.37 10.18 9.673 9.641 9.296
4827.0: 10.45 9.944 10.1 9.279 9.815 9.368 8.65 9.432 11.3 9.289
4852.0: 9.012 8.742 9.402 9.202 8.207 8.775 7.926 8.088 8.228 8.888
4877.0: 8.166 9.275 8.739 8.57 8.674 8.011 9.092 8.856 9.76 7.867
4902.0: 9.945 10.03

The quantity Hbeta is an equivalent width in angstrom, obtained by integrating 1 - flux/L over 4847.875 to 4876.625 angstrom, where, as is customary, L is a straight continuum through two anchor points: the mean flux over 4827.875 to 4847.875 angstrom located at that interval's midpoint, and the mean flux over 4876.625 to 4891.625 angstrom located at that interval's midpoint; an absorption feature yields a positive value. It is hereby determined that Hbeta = 1.33 angstrom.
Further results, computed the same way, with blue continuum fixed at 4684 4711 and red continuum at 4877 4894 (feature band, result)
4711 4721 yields -1.3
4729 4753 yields -3.2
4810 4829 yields -2.3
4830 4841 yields -1.3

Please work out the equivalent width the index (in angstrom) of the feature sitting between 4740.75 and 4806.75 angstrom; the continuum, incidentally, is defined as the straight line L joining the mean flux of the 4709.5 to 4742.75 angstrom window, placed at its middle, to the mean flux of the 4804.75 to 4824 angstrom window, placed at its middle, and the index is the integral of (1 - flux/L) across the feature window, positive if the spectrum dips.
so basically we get 0.8 angstrom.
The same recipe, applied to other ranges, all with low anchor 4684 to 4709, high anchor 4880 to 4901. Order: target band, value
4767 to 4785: -0.5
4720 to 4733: -1.2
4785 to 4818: -3.5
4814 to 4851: -4.4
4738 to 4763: -2.9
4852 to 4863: -0.3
